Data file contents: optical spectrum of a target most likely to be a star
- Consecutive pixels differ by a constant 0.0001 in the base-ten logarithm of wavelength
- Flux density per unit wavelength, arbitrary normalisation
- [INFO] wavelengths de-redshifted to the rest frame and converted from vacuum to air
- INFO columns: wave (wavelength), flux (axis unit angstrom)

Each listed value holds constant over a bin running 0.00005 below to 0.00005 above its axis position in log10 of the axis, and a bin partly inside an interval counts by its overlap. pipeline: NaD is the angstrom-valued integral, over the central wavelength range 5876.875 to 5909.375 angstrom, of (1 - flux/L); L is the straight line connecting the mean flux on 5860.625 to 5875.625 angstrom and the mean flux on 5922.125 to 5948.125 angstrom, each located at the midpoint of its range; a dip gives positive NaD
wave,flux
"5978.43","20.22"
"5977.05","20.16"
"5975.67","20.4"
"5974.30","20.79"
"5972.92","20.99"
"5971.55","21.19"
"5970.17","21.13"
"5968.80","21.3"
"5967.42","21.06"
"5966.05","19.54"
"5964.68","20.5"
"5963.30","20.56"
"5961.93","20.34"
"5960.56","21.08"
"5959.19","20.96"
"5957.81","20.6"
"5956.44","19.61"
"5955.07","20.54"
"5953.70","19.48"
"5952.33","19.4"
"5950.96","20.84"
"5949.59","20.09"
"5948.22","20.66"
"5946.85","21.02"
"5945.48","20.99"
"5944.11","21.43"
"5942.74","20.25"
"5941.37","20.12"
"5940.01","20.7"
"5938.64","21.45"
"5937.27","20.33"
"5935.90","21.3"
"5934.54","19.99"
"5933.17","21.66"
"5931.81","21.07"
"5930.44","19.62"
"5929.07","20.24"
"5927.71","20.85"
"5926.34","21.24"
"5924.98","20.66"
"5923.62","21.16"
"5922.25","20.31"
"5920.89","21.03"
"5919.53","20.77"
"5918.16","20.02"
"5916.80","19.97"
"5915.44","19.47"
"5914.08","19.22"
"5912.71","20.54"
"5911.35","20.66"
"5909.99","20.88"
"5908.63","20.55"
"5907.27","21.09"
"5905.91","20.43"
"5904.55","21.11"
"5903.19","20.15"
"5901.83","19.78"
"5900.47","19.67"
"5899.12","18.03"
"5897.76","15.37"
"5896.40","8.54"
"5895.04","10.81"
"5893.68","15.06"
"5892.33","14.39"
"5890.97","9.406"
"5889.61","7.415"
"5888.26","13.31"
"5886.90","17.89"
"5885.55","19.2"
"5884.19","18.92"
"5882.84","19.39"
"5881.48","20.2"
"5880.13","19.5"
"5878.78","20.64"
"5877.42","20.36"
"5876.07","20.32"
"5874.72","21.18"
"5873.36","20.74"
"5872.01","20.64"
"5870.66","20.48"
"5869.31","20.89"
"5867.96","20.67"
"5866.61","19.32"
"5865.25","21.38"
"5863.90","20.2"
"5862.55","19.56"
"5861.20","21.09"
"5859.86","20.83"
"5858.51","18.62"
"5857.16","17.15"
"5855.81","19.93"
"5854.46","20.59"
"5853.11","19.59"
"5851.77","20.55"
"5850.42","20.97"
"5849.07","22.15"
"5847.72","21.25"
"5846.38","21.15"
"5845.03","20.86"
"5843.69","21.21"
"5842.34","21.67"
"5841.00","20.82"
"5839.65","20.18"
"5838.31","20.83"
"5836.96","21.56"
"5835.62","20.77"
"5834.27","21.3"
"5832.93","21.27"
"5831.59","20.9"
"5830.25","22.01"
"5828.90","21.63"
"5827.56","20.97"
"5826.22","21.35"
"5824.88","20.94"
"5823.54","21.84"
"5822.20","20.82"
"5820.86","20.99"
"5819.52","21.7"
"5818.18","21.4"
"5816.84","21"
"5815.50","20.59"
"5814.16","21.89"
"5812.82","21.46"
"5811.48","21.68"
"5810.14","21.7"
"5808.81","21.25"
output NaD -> 5.5 angstrom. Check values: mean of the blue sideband 20.5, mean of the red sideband 20.8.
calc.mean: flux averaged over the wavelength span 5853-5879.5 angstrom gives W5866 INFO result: 20.2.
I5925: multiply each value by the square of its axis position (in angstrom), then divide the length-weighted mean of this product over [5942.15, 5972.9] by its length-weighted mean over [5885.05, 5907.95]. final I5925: 1.3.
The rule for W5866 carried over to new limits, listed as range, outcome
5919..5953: 20.7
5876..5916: 17.7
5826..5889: 20.3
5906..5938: 20.5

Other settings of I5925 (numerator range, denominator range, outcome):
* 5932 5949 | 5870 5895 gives 1.21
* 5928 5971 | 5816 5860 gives 1.02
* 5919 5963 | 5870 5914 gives 1.16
